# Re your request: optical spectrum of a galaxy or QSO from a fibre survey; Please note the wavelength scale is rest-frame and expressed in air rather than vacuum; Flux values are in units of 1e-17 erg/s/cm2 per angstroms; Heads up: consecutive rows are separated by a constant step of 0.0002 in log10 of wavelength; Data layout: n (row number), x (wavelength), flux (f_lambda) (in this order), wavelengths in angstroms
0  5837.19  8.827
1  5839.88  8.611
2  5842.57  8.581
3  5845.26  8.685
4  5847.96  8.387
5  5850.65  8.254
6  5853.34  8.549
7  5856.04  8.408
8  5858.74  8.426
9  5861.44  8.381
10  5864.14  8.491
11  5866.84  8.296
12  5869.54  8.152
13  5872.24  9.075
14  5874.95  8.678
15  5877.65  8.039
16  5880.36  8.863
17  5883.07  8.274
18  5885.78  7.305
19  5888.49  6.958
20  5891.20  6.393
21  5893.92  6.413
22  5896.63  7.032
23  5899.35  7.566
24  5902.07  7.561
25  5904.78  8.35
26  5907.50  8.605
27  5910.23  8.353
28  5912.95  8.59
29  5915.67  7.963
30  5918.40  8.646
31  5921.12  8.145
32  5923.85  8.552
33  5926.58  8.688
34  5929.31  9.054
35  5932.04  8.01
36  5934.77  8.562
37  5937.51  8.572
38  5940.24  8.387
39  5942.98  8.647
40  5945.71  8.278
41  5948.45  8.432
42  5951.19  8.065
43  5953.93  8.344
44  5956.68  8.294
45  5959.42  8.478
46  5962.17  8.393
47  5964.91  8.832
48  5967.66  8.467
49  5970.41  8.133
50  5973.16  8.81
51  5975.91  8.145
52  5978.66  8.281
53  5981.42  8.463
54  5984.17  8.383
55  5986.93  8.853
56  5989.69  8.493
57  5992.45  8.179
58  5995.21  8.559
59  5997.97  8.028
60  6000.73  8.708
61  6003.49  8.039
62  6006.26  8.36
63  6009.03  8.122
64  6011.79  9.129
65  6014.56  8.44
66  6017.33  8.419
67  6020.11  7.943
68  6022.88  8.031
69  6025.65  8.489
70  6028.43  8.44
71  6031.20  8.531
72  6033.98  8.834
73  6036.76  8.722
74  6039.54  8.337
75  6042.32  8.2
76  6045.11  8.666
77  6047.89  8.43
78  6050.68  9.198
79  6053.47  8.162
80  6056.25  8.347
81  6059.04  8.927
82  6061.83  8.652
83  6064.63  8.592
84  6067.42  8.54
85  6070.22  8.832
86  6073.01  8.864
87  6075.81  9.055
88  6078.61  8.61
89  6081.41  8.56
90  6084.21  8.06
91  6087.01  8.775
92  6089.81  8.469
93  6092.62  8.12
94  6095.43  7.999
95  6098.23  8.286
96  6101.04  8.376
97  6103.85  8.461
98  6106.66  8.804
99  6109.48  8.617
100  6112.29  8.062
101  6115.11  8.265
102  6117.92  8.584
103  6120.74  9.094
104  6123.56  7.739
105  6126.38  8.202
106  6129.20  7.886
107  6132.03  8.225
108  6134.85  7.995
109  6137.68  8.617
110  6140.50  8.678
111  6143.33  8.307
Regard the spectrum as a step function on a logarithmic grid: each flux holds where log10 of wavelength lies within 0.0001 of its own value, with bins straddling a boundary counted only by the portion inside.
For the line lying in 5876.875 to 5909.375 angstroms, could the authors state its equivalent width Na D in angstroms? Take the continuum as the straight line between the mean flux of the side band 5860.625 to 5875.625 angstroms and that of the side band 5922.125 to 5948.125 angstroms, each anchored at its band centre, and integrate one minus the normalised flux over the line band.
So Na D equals 3.42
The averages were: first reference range 8.51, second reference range 8.52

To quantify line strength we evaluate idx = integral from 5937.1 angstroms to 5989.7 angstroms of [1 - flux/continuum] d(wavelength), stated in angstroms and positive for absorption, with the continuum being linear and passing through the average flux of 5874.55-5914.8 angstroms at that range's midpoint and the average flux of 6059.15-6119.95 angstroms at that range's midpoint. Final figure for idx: -2.6 angstroms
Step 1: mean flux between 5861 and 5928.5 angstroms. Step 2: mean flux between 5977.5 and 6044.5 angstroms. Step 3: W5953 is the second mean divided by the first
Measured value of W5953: 1.0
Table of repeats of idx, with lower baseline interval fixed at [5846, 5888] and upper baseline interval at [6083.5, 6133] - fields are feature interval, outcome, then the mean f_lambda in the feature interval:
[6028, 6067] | -1.1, 8.58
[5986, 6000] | -0.1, 8.42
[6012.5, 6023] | 0.1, 8.28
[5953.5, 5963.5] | 0.0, 8.37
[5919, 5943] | -0.5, 8.51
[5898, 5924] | 0.4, 8.22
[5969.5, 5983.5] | -0.1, 8.38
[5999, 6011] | 0.0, 8.34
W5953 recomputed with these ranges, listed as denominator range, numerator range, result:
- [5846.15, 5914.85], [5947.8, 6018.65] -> 1.04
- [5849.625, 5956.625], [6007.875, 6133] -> 1.03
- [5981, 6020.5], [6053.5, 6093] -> 1.02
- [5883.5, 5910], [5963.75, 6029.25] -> 1.13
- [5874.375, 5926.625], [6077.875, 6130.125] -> 1.06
